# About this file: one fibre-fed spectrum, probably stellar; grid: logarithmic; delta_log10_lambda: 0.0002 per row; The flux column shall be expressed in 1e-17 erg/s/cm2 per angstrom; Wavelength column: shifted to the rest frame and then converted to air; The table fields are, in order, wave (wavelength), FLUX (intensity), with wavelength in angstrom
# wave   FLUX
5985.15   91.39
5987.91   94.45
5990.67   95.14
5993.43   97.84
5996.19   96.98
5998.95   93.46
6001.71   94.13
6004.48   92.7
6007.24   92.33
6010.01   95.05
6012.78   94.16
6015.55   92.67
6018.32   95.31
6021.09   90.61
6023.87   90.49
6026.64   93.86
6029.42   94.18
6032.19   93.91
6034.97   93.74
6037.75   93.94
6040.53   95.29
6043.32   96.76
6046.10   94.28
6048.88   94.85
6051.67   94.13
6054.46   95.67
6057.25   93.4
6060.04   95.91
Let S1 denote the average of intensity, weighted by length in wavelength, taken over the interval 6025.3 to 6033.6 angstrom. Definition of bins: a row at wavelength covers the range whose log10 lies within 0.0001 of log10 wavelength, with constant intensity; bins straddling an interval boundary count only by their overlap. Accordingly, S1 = 94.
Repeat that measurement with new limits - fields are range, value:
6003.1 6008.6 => 92.6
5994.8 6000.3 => 95.3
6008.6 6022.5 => 93.5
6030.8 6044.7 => 94.7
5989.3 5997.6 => 96.7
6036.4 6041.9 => 94.6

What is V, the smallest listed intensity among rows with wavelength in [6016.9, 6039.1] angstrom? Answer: 90.49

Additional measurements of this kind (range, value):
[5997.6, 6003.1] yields 93.46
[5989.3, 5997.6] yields 95.14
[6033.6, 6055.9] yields 93.74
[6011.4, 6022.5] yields 90.61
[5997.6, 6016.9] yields 92.33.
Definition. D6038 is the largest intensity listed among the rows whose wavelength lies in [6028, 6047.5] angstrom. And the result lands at 96.76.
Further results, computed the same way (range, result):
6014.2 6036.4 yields 95.31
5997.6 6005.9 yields 94.13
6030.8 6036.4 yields 93.91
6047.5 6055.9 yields 95.67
